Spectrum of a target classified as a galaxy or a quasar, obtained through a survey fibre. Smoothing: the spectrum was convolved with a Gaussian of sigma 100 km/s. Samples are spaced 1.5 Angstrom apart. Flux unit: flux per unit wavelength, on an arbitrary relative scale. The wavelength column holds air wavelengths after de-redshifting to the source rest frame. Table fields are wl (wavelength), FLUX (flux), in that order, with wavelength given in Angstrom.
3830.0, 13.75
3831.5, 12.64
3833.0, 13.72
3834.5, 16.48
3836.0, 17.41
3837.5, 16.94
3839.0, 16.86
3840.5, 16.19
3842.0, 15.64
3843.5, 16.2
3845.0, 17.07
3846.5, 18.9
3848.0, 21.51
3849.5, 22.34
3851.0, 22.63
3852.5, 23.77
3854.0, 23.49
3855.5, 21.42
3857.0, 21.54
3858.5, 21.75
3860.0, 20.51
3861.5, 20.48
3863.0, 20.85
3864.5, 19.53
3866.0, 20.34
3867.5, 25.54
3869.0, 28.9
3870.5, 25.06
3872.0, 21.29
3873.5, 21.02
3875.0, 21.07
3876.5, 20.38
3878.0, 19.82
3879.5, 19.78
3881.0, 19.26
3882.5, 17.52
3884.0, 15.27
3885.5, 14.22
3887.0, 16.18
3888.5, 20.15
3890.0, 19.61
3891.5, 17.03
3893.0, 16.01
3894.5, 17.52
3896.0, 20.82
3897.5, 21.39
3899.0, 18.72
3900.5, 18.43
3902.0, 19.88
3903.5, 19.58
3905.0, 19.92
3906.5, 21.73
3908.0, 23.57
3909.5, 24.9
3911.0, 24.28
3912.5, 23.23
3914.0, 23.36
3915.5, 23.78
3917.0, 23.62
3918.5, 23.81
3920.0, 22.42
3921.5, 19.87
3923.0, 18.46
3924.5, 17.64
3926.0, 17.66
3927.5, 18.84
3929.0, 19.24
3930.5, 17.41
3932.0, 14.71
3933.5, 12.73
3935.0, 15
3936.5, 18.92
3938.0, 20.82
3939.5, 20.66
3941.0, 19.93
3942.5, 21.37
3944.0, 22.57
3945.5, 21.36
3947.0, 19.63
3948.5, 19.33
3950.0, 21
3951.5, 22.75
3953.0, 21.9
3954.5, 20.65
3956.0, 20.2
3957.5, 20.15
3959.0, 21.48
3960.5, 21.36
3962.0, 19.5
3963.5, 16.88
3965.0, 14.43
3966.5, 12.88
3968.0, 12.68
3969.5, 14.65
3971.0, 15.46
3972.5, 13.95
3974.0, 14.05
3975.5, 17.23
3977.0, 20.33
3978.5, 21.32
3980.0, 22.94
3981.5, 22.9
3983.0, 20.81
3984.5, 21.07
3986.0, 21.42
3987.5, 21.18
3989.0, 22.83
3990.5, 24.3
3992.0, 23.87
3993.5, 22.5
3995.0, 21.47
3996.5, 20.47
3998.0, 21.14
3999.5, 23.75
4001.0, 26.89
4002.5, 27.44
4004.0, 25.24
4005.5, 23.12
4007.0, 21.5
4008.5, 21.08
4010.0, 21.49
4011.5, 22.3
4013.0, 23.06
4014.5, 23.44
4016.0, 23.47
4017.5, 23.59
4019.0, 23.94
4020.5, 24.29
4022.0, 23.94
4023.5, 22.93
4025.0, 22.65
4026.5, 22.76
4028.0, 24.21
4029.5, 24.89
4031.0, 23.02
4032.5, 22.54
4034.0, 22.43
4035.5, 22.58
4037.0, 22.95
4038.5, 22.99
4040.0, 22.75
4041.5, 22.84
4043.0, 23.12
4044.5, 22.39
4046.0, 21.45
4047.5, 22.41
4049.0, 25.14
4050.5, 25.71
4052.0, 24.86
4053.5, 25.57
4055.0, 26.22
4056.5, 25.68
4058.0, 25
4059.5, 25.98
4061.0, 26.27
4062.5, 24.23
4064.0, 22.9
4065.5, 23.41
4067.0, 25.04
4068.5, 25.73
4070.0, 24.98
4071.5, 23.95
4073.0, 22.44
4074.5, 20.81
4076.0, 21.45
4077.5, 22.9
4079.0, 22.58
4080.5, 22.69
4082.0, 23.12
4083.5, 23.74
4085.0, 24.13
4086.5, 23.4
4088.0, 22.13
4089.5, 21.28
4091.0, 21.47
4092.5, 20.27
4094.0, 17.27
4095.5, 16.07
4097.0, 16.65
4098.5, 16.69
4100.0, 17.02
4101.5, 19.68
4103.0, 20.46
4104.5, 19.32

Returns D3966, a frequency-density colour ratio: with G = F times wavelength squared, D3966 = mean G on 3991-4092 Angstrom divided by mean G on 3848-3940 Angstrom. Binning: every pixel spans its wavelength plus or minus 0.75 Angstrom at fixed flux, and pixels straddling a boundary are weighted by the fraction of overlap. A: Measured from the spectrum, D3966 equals 1.2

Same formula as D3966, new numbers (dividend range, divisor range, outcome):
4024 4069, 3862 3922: 1.25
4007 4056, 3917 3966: 1.25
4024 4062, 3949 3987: 1.31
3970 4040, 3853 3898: 1.17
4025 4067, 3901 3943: 1.26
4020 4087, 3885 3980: 1.30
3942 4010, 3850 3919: 1.03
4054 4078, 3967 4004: 1.22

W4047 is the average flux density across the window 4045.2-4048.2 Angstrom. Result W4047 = 21.9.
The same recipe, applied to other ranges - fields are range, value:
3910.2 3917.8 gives 23.7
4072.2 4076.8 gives 21.6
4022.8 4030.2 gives 23.5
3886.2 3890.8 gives 18.6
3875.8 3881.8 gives 19.8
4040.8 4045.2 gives 22.8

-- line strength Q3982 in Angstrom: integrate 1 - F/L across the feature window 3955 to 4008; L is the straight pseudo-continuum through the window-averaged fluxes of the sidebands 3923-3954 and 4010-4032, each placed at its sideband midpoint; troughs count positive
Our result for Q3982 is 2.7 Angstrom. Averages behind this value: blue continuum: 19.2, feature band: 20.3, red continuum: 23.4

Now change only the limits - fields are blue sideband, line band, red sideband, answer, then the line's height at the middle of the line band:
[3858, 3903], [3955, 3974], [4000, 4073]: 4.41 Angstrom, 22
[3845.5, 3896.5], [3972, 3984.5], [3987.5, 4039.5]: 1.72 Angstrom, 22.5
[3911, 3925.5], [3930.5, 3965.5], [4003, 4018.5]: 4.35 Angstrom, 22.2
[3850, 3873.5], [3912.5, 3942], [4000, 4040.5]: 4.26 Angstrom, 22.8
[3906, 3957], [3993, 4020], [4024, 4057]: -0.60 Angstrom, 22.6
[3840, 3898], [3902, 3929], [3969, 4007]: -1.22 Angstrom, 20.5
